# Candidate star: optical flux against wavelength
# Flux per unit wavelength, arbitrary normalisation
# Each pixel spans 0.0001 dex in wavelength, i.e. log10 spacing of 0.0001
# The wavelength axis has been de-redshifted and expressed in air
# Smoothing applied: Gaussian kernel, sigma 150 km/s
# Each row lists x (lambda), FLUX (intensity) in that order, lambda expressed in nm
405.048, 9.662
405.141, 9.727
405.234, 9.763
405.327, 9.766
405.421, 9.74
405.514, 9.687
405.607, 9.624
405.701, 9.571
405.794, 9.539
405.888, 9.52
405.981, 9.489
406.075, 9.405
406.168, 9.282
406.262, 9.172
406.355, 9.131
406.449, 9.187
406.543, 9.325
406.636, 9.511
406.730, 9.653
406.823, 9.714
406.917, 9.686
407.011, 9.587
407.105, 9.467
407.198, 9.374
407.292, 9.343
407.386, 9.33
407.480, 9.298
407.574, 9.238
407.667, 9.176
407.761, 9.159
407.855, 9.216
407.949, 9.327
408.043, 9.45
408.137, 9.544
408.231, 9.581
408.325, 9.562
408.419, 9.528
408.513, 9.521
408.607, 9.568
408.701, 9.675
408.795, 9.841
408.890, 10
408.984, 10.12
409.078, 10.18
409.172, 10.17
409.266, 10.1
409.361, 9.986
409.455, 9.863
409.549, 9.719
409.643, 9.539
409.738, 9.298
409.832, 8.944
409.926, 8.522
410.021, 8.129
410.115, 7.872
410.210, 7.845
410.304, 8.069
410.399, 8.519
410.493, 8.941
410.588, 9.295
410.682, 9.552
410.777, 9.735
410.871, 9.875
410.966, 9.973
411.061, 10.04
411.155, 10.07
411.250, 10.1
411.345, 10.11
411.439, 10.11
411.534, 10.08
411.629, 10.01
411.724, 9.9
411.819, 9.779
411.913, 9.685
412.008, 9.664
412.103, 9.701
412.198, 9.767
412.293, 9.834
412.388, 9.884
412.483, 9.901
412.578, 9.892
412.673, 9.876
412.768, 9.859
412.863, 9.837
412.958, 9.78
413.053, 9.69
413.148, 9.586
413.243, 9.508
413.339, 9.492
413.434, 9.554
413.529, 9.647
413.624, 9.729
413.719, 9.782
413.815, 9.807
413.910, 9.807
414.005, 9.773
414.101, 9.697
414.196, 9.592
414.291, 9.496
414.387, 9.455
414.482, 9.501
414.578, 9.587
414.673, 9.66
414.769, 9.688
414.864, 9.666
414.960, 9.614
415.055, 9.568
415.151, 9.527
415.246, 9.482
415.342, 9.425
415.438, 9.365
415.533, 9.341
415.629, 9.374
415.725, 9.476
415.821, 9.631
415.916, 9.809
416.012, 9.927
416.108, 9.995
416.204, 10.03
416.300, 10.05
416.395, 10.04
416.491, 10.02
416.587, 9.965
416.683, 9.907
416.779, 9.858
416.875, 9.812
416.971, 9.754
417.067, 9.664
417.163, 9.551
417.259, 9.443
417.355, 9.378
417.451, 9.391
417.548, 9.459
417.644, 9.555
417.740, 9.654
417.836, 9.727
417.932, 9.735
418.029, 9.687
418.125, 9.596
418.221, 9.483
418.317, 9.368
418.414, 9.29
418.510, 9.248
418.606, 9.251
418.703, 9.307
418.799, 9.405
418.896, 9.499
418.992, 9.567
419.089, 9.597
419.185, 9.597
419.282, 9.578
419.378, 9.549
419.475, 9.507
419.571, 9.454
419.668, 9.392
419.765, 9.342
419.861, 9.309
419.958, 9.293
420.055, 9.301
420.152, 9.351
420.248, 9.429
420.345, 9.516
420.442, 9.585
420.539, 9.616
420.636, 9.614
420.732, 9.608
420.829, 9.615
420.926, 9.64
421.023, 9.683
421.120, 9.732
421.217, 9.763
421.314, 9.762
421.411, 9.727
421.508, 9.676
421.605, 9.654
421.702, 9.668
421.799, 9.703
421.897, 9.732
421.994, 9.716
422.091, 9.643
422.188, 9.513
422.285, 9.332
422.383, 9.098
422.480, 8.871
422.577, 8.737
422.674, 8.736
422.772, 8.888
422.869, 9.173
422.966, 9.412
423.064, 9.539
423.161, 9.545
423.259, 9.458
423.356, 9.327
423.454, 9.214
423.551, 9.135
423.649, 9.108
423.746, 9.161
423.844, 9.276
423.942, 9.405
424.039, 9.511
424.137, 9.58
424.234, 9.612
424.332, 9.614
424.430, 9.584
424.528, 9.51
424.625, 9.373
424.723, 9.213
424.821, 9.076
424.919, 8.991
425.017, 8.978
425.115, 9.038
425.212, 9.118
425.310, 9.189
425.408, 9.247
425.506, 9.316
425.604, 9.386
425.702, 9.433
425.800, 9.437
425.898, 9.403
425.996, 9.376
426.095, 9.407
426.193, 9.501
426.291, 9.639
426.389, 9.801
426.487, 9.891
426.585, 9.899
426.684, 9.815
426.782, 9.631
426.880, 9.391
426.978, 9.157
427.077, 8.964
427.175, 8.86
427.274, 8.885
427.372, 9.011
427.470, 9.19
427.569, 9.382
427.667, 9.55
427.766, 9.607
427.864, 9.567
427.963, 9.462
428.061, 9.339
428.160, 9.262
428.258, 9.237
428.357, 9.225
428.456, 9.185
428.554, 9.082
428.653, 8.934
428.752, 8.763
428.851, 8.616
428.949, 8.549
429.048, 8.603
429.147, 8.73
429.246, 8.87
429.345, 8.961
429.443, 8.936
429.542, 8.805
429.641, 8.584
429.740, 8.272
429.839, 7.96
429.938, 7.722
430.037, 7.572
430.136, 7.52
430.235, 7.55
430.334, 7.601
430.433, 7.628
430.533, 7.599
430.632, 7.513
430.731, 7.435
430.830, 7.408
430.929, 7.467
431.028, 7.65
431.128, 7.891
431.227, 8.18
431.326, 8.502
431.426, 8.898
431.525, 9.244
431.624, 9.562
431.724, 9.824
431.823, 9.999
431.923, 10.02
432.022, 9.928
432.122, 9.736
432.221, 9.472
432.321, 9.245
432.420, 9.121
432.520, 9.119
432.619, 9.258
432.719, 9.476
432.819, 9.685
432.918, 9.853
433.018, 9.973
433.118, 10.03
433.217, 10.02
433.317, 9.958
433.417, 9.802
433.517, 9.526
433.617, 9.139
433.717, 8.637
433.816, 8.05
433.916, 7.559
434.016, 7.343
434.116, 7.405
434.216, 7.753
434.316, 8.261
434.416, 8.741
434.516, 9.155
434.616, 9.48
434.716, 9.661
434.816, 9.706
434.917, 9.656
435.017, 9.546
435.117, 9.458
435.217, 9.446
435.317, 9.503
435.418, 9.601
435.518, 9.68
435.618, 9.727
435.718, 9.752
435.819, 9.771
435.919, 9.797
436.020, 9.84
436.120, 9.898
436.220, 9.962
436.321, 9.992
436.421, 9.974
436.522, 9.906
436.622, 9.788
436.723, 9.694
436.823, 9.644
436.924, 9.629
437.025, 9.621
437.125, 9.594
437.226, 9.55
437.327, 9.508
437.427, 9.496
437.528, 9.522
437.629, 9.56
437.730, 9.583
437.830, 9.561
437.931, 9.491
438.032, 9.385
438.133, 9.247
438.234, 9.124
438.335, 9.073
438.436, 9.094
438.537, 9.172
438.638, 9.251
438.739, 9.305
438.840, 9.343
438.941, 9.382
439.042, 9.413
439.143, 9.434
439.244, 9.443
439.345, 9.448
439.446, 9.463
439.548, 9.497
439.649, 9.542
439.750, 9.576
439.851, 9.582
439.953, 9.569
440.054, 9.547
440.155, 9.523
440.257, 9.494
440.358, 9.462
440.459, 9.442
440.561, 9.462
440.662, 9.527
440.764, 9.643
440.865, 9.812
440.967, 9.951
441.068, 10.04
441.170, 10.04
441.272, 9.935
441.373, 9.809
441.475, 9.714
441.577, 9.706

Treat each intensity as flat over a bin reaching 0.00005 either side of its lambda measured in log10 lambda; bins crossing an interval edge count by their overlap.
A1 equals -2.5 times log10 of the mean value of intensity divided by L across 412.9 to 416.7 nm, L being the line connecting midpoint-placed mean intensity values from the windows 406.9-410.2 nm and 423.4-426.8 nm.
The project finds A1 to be -0.03 mag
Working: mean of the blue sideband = 9.43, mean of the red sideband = 9.39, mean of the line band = 9.68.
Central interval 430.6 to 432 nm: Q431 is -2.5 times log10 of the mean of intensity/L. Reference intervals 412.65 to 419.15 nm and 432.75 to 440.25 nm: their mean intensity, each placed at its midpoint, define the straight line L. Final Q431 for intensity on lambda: 0.11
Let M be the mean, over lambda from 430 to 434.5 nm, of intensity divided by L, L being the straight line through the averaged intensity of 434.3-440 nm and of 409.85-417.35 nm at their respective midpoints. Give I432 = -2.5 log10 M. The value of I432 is 0.10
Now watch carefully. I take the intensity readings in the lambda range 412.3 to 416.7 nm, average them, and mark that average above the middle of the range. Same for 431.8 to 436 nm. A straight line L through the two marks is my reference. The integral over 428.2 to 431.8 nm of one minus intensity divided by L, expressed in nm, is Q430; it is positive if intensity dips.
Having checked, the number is 0.377 nm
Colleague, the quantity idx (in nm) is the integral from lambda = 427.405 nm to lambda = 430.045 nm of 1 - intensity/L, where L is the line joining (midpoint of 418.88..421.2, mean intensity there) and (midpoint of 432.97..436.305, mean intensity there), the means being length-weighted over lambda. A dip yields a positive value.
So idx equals 0.13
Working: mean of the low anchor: 9.52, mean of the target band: 8.91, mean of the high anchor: 9.27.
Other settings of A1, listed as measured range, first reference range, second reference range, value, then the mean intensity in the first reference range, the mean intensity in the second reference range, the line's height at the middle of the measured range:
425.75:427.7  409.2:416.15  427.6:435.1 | -0.04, 9.58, 8.85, 9.03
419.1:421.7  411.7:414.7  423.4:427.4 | -0.01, 9.71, 9.35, 9.5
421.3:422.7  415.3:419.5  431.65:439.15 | 0.01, 9.61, 9.41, 9.56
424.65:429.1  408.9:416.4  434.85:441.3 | 0.04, 9.62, 9.58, 9.59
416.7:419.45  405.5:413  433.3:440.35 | -0.01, 9.53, 9.37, 9.48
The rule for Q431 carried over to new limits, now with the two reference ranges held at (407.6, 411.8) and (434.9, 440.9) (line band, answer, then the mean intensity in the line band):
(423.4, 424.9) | 0.020 mag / 9.35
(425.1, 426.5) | 0.013 mag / 9.41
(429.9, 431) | 0.254 mag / 7.55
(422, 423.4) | 0.031 mag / 9.25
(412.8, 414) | -0.021 mag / 9.69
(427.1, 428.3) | 0.029 mag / 9.28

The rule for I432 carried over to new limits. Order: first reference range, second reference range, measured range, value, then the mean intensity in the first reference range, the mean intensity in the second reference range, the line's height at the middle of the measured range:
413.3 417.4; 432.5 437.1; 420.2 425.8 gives 0.02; 9.68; 9.38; 9.56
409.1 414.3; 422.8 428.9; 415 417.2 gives -0.02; 9.59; 9.32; 9.5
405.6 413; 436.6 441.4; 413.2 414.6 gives -0.01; 9.53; 9.52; 9.53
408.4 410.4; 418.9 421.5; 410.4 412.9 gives -0.05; 9.33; 9.55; 9.38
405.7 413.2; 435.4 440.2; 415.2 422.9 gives 0.00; 9.53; 9.55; 9.54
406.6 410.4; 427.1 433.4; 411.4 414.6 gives -0.05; 9.38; 8.88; 9.28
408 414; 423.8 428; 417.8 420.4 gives 0.00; 9.61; 9.38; 9.48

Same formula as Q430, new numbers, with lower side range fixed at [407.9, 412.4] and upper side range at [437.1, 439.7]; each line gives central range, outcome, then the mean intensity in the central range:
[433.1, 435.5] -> 0.093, 9.06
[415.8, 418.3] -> -0.057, 9.74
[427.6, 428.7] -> 0.016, 9.32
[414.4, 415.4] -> -0.004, 9.56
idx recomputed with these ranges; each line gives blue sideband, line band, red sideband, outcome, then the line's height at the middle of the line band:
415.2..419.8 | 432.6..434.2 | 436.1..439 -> 0.08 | 9.54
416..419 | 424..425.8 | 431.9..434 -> 0.04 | 9.51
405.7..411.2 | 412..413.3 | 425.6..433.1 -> -0.06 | 9.32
